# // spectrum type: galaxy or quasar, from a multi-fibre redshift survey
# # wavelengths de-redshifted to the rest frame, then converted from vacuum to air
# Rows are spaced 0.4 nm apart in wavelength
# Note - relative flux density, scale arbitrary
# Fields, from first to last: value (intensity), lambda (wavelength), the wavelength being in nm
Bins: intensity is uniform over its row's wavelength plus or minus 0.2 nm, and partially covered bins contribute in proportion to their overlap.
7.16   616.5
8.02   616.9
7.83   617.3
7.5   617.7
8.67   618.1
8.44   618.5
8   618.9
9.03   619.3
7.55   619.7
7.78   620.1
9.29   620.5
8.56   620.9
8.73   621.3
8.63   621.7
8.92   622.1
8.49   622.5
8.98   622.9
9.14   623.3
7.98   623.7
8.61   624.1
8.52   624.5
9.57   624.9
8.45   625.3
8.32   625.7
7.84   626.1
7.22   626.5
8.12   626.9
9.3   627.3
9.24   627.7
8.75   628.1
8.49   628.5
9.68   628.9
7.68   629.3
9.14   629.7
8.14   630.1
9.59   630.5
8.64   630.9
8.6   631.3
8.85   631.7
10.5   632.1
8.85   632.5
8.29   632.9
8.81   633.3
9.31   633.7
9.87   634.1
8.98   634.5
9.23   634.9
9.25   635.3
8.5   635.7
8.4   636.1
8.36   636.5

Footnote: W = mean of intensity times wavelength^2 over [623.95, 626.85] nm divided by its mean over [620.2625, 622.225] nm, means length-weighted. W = 0.96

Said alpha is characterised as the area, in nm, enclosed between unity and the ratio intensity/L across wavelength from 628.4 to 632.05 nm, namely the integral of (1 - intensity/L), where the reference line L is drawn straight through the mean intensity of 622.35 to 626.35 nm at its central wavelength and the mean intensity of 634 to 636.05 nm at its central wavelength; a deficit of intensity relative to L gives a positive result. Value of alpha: 0.01 nm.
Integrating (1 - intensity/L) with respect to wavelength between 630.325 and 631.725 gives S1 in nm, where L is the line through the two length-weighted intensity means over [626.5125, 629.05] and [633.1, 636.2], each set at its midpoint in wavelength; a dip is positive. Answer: 0.00 nm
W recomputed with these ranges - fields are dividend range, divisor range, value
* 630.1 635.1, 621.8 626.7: 1.10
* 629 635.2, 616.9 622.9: 1.11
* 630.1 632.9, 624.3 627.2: 1.11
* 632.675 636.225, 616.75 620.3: 1.17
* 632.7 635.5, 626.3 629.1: 1.07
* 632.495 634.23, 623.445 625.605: 1.07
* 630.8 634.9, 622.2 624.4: 1.08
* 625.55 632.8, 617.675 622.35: 1.06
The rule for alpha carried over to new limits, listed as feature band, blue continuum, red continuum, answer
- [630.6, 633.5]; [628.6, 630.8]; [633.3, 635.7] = 0.02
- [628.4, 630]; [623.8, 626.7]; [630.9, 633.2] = 0.00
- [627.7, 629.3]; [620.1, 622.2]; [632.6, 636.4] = 0.00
